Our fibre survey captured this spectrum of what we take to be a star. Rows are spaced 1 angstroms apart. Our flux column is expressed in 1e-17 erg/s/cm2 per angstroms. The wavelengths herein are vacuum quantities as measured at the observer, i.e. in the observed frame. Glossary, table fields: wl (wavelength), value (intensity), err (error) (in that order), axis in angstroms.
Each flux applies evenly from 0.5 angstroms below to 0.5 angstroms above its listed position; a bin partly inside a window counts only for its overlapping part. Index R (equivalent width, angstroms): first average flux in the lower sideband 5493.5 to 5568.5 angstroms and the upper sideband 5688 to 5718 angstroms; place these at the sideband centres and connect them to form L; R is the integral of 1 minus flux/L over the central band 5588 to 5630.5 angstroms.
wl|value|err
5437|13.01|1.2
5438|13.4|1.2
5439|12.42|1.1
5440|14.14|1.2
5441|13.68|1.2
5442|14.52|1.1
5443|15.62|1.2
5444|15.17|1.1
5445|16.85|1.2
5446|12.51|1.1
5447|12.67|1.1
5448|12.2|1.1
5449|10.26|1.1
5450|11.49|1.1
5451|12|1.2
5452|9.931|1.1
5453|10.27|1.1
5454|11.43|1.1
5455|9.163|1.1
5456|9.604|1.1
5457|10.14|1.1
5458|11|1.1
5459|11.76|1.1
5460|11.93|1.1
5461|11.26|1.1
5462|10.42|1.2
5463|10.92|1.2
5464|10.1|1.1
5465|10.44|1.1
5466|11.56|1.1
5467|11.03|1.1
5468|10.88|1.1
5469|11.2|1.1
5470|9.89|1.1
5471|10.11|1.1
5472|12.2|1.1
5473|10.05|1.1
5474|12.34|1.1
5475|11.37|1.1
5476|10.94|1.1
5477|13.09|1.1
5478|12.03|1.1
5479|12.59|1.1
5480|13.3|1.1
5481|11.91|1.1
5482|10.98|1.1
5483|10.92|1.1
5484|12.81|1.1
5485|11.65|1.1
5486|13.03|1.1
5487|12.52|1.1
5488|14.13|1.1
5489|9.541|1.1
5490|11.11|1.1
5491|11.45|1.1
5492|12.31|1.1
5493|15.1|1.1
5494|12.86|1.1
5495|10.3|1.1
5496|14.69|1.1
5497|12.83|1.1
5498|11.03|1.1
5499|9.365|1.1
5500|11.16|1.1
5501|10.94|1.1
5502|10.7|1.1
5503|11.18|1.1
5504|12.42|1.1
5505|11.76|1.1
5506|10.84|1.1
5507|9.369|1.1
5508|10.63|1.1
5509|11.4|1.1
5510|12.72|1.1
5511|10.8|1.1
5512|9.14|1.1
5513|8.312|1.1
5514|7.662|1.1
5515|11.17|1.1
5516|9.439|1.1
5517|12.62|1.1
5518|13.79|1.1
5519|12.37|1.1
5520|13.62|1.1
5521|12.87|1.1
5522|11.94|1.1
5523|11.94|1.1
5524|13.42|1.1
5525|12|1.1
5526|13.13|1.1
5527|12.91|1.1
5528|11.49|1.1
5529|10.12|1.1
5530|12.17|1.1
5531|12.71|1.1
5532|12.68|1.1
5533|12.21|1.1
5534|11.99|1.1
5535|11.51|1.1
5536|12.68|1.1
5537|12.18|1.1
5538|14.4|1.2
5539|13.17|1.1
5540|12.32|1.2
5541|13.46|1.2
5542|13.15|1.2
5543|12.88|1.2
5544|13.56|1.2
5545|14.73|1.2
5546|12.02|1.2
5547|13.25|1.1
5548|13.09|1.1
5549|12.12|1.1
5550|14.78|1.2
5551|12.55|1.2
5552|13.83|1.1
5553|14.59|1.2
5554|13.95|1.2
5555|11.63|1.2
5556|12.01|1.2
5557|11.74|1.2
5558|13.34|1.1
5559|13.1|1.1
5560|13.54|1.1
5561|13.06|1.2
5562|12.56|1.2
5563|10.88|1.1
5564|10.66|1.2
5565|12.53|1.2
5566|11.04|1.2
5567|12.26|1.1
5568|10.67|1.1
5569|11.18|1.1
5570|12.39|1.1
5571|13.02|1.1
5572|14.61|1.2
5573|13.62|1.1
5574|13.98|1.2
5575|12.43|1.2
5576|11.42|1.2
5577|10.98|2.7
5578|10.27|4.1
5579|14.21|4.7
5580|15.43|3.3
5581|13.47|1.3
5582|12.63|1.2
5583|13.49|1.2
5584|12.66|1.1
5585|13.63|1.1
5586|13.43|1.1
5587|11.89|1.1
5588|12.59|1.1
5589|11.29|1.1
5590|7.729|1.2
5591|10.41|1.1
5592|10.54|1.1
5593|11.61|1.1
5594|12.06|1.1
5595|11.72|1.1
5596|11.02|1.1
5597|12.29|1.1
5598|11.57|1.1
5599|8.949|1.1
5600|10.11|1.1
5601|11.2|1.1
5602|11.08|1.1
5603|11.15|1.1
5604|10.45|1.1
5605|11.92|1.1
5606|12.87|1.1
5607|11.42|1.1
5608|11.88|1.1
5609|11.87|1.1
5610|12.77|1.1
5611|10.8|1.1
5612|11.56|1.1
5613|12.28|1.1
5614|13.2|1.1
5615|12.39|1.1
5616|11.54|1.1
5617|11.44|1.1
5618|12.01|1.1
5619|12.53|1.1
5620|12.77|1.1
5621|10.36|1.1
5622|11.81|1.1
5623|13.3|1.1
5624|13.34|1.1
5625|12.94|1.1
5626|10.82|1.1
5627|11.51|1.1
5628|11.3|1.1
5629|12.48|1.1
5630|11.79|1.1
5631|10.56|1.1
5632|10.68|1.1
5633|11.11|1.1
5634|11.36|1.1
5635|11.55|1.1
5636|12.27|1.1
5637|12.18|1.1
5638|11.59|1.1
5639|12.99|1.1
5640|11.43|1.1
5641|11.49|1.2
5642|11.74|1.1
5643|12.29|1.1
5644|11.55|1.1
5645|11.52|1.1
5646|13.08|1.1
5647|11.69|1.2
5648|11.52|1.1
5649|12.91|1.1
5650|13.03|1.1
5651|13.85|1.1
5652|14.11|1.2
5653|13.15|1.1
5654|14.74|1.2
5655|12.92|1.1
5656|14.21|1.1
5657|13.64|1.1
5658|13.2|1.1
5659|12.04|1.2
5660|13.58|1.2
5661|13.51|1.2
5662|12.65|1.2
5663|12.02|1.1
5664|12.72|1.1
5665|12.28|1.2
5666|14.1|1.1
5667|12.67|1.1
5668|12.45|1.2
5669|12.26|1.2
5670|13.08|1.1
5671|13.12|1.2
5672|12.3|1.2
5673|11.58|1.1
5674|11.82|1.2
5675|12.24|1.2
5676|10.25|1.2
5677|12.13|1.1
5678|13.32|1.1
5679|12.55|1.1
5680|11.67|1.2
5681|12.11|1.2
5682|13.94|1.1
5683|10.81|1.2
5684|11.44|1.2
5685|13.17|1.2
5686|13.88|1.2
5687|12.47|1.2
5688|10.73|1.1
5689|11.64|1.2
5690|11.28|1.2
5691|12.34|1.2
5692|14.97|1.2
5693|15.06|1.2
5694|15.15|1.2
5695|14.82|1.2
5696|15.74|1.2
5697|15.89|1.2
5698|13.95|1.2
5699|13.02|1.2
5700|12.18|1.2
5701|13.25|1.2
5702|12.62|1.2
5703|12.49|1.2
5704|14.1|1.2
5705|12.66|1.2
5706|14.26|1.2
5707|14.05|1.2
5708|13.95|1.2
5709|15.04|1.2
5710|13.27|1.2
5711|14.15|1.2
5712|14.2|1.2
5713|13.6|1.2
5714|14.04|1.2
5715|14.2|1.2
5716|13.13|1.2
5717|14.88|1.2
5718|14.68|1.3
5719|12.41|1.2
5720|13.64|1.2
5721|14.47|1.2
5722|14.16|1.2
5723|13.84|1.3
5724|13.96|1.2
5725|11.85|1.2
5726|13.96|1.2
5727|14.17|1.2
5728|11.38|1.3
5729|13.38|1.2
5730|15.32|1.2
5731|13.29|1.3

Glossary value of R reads 4.2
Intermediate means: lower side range 12.1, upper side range 13.8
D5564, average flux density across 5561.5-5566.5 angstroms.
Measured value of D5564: 11.5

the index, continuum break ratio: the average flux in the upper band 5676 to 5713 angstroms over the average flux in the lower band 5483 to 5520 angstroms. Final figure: 1.2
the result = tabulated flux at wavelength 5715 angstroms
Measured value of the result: 14.2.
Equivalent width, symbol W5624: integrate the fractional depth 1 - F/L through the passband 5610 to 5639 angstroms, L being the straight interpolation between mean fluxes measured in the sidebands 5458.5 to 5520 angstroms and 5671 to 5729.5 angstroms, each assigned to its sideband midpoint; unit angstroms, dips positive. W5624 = 1.7 angstroms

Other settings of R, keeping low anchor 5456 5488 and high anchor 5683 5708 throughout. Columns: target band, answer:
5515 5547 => -1.6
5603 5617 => 0.8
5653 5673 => 0.1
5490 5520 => 0.9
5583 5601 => 1.5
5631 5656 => 1.2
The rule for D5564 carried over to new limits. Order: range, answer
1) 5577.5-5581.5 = 13.3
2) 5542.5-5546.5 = 13.3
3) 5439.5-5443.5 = 14.5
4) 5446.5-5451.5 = 11.7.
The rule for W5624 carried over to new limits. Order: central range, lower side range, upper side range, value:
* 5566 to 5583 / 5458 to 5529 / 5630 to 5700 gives -0.8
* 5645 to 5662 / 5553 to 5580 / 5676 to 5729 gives -0.1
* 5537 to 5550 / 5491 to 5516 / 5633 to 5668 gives -1.8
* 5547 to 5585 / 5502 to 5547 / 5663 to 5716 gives -1.4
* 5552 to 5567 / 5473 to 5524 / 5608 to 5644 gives -0.9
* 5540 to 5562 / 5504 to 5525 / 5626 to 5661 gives -2.9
